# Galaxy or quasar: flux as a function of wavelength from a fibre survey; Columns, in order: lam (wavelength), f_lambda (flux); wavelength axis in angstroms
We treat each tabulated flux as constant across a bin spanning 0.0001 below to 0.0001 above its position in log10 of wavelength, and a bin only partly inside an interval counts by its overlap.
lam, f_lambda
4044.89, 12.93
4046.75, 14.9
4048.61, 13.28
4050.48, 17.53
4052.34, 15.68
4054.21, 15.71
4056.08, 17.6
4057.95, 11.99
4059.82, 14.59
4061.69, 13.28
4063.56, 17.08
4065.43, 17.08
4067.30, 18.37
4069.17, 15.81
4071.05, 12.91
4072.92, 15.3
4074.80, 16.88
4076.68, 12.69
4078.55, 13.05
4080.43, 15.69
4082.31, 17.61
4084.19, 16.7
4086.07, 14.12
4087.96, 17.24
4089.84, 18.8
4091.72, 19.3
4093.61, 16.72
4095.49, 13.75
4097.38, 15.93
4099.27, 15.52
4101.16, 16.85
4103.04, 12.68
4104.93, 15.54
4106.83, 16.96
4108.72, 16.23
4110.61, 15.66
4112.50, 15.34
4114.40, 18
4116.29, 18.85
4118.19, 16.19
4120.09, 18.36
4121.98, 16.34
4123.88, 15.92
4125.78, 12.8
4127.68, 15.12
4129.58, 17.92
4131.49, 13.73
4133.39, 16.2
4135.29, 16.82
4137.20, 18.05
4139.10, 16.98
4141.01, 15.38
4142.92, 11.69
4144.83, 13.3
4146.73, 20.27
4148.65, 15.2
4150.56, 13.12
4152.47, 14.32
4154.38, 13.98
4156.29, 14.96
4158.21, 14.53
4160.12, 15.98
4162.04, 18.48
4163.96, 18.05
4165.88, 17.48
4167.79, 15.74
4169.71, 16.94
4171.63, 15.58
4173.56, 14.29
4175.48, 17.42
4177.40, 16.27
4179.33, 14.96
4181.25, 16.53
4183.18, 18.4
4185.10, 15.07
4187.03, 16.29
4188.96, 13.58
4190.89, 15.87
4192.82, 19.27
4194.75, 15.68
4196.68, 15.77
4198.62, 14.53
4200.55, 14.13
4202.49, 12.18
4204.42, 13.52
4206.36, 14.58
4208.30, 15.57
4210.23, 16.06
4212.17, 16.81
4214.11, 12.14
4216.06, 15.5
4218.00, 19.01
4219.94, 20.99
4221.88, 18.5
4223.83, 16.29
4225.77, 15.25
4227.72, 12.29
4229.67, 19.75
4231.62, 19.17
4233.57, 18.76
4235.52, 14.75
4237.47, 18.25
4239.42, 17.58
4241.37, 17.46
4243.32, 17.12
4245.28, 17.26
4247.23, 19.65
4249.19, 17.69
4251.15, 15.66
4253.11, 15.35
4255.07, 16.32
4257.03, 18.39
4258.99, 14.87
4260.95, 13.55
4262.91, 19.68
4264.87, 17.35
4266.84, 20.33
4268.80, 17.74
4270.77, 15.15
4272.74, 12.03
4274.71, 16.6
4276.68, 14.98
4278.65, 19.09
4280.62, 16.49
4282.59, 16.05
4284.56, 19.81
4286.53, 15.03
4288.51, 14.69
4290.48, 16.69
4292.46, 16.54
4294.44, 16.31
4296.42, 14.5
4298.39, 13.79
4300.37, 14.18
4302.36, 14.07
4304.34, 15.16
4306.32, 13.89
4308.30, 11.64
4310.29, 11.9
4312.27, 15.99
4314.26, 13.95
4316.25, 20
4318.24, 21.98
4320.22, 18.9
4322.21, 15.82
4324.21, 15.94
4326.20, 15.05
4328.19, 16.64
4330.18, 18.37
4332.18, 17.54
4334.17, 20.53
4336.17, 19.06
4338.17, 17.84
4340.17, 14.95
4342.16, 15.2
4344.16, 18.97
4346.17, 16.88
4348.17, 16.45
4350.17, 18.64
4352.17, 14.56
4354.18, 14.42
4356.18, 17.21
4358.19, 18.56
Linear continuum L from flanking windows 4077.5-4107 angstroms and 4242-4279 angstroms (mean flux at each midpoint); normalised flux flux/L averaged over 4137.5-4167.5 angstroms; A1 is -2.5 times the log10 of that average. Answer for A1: 0.04 mag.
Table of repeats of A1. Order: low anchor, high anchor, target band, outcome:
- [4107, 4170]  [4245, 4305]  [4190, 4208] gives 0.07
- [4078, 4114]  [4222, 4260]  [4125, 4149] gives 0.04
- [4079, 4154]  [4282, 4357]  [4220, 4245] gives -0.07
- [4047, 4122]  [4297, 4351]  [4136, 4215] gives 0.04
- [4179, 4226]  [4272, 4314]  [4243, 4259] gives -0.10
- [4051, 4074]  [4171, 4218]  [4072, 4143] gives -0.04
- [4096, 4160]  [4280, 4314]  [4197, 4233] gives -0.04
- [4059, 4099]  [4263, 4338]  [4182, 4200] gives 0.01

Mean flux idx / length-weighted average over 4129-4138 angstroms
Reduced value 16.5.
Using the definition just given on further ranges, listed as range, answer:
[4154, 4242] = 16.2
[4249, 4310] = 15.8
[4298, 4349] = 16.4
